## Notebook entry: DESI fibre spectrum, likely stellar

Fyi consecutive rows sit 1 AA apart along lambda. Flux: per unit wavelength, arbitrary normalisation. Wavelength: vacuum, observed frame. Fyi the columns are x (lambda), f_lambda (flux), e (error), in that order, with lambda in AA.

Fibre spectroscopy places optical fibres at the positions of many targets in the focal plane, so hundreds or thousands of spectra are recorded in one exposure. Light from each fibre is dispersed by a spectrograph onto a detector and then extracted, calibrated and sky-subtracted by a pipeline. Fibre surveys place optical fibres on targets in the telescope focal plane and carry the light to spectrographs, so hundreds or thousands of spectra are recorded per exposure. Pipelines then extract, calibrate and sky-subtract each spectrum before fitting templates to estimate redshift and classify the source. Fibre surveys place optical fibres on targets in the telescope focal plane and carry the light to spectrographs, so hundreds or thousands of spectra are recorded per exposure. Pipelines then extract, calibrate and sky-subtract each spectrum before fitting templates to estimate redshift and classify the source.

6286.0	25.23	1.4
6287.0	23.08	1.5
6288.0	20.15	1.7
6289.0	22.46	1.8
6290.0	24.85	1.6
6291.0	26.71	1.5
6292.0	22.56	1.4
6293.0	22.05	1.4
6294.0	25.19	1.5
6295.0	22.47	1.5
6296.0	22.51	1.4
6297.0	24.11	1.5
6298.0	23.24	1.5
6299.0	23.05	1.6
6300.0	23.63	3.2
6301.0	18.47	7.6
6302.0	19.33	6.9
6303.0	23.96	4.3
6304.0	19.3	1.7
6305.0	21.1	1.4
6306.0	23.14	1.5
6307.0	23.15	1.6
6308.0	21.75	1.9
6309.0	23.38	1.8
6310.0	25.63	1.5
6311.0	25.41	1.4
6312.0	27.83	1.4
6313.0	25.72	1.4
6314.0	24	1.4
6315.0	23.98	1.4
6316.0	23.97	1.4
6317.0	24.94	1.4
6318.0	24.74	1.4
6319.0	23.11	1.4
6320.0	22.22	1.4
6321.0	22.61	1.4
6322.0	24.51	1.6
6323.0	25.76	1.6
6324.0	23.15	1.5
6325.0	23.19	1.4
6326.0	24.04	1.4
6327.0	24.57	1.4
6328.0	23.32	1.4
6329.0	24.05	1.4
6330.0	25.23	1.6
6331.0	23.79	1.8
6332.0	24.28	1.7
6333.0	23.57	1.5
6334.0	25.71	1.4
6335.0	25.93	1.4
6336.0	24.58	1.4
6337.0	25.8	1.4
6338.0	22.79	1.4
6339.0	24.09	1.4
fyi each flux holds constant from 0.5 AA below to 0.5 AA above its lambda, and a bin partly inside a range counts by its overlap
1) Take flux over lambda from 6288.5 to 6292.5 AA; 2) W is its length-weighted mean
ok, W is 24.1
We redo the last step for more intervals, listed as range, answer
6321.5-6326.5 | 24.1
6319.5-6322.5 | 23.1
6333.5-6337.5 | 25.5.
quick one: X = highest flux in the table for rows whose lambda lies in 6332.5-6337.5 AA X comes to 25.93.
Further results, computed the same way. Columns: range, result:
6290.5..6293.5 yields 26.71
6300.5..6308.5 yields 23.96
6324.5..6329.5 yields 24.57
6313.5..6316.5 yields 24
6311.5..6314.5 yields 27.83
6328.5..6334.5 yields 25.71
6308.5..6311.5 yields 25.63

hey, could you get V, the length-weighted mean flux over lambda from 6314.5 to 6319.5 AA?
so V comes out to 24.1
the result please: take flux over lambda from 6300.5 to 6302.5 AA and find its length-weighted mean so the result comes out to 18.9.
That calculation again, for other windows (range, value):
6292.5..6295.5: 23.2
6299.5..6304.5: 20.9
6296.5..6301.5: 22.5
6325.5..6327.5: 24.3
